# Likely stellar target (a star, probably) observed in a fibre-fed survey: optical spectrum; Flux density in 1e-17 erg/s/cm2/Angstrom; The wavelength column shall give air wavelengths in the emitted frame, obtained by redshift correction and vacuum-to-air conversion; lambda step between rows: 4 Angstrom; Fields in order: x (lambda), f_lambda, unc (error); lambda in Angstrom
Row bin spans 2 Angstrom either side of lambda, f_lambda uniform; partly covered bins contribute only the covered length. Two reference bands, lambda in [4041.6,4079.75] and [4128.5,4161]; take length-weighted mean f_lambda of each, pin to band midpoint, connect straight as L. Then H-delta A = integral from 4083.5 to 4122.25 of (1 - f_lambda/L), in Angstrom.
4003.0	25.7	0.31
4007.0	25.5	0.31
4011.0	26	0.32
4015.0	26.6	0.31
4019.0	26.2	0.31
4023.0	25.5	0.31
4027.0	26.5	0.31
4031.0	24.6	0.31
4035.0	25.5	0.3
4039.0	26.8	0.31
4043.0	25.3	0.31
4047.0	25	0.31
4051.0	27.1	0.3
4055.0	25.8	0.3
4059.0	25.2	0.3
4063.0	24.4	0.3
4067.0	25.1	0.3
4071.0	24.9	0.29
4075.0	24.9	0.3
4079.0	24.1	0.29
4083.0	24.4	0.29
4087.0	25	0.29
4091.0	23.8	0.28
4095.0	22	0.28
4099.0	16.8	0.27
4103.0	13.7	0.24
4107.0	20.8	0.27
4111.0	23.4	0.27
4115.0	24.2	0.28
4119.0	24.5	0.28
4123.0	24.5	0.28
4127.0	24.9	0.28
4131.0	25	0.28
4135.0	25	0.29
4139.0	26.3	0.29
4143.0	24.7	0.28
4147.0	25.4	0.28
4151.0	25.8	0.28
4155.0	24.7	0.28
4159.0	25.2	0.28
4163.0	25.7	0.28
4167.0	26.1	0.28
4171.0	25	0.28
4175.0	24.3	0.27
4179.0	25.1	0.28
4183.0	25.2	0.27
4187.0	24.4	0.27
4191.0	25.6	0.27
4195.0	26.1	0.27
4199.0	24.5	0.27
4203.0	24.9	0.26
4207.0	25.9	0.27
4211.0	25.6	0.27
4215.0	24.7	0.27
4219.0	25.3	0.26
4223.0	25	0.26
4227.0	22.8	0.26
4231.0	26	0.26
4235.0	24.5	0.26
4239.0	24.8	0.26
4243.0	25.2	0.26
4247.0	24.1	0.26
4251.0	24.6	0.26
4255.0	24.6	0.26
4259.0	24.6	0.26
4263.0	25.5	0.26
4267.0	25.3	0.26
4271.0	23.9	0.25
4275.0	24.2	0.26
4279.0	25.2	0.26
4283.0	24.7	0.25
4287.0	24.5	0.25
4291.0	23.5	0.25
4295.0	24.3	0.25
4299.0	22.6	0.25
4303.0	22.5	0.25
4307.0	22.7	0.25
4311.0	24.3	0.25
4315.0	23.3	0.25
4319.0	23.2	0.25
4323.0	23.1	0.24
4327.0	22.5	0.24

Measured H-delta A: 5.3 Angstrom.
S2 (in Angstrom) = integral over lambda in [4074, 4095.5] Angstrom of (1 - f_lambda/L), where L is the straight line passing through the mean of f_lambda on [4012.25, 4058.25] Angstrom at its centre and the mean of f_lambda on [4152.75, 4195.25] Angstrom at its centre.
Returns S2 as 1.3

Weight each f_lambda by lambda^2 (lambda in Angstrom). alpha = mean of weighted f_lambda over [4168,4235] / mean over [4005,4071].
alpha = 1.06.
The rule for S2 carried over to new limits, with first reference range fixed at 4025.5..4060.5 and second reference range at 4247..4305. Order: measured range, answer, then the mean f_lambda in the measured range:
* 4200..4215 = -0.4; 25.3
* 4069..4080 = 0.4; 24.7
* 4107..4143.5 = 1.0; 24.5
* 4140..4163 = -0.2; 25.3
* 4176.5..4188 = 0.0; 24.9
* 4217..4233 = -0.1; 24.8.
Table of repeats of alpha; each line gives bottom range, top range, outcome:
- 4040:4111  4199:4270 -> 1.15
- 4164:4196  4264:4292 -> 1.02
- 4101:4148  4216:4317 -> 1.11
